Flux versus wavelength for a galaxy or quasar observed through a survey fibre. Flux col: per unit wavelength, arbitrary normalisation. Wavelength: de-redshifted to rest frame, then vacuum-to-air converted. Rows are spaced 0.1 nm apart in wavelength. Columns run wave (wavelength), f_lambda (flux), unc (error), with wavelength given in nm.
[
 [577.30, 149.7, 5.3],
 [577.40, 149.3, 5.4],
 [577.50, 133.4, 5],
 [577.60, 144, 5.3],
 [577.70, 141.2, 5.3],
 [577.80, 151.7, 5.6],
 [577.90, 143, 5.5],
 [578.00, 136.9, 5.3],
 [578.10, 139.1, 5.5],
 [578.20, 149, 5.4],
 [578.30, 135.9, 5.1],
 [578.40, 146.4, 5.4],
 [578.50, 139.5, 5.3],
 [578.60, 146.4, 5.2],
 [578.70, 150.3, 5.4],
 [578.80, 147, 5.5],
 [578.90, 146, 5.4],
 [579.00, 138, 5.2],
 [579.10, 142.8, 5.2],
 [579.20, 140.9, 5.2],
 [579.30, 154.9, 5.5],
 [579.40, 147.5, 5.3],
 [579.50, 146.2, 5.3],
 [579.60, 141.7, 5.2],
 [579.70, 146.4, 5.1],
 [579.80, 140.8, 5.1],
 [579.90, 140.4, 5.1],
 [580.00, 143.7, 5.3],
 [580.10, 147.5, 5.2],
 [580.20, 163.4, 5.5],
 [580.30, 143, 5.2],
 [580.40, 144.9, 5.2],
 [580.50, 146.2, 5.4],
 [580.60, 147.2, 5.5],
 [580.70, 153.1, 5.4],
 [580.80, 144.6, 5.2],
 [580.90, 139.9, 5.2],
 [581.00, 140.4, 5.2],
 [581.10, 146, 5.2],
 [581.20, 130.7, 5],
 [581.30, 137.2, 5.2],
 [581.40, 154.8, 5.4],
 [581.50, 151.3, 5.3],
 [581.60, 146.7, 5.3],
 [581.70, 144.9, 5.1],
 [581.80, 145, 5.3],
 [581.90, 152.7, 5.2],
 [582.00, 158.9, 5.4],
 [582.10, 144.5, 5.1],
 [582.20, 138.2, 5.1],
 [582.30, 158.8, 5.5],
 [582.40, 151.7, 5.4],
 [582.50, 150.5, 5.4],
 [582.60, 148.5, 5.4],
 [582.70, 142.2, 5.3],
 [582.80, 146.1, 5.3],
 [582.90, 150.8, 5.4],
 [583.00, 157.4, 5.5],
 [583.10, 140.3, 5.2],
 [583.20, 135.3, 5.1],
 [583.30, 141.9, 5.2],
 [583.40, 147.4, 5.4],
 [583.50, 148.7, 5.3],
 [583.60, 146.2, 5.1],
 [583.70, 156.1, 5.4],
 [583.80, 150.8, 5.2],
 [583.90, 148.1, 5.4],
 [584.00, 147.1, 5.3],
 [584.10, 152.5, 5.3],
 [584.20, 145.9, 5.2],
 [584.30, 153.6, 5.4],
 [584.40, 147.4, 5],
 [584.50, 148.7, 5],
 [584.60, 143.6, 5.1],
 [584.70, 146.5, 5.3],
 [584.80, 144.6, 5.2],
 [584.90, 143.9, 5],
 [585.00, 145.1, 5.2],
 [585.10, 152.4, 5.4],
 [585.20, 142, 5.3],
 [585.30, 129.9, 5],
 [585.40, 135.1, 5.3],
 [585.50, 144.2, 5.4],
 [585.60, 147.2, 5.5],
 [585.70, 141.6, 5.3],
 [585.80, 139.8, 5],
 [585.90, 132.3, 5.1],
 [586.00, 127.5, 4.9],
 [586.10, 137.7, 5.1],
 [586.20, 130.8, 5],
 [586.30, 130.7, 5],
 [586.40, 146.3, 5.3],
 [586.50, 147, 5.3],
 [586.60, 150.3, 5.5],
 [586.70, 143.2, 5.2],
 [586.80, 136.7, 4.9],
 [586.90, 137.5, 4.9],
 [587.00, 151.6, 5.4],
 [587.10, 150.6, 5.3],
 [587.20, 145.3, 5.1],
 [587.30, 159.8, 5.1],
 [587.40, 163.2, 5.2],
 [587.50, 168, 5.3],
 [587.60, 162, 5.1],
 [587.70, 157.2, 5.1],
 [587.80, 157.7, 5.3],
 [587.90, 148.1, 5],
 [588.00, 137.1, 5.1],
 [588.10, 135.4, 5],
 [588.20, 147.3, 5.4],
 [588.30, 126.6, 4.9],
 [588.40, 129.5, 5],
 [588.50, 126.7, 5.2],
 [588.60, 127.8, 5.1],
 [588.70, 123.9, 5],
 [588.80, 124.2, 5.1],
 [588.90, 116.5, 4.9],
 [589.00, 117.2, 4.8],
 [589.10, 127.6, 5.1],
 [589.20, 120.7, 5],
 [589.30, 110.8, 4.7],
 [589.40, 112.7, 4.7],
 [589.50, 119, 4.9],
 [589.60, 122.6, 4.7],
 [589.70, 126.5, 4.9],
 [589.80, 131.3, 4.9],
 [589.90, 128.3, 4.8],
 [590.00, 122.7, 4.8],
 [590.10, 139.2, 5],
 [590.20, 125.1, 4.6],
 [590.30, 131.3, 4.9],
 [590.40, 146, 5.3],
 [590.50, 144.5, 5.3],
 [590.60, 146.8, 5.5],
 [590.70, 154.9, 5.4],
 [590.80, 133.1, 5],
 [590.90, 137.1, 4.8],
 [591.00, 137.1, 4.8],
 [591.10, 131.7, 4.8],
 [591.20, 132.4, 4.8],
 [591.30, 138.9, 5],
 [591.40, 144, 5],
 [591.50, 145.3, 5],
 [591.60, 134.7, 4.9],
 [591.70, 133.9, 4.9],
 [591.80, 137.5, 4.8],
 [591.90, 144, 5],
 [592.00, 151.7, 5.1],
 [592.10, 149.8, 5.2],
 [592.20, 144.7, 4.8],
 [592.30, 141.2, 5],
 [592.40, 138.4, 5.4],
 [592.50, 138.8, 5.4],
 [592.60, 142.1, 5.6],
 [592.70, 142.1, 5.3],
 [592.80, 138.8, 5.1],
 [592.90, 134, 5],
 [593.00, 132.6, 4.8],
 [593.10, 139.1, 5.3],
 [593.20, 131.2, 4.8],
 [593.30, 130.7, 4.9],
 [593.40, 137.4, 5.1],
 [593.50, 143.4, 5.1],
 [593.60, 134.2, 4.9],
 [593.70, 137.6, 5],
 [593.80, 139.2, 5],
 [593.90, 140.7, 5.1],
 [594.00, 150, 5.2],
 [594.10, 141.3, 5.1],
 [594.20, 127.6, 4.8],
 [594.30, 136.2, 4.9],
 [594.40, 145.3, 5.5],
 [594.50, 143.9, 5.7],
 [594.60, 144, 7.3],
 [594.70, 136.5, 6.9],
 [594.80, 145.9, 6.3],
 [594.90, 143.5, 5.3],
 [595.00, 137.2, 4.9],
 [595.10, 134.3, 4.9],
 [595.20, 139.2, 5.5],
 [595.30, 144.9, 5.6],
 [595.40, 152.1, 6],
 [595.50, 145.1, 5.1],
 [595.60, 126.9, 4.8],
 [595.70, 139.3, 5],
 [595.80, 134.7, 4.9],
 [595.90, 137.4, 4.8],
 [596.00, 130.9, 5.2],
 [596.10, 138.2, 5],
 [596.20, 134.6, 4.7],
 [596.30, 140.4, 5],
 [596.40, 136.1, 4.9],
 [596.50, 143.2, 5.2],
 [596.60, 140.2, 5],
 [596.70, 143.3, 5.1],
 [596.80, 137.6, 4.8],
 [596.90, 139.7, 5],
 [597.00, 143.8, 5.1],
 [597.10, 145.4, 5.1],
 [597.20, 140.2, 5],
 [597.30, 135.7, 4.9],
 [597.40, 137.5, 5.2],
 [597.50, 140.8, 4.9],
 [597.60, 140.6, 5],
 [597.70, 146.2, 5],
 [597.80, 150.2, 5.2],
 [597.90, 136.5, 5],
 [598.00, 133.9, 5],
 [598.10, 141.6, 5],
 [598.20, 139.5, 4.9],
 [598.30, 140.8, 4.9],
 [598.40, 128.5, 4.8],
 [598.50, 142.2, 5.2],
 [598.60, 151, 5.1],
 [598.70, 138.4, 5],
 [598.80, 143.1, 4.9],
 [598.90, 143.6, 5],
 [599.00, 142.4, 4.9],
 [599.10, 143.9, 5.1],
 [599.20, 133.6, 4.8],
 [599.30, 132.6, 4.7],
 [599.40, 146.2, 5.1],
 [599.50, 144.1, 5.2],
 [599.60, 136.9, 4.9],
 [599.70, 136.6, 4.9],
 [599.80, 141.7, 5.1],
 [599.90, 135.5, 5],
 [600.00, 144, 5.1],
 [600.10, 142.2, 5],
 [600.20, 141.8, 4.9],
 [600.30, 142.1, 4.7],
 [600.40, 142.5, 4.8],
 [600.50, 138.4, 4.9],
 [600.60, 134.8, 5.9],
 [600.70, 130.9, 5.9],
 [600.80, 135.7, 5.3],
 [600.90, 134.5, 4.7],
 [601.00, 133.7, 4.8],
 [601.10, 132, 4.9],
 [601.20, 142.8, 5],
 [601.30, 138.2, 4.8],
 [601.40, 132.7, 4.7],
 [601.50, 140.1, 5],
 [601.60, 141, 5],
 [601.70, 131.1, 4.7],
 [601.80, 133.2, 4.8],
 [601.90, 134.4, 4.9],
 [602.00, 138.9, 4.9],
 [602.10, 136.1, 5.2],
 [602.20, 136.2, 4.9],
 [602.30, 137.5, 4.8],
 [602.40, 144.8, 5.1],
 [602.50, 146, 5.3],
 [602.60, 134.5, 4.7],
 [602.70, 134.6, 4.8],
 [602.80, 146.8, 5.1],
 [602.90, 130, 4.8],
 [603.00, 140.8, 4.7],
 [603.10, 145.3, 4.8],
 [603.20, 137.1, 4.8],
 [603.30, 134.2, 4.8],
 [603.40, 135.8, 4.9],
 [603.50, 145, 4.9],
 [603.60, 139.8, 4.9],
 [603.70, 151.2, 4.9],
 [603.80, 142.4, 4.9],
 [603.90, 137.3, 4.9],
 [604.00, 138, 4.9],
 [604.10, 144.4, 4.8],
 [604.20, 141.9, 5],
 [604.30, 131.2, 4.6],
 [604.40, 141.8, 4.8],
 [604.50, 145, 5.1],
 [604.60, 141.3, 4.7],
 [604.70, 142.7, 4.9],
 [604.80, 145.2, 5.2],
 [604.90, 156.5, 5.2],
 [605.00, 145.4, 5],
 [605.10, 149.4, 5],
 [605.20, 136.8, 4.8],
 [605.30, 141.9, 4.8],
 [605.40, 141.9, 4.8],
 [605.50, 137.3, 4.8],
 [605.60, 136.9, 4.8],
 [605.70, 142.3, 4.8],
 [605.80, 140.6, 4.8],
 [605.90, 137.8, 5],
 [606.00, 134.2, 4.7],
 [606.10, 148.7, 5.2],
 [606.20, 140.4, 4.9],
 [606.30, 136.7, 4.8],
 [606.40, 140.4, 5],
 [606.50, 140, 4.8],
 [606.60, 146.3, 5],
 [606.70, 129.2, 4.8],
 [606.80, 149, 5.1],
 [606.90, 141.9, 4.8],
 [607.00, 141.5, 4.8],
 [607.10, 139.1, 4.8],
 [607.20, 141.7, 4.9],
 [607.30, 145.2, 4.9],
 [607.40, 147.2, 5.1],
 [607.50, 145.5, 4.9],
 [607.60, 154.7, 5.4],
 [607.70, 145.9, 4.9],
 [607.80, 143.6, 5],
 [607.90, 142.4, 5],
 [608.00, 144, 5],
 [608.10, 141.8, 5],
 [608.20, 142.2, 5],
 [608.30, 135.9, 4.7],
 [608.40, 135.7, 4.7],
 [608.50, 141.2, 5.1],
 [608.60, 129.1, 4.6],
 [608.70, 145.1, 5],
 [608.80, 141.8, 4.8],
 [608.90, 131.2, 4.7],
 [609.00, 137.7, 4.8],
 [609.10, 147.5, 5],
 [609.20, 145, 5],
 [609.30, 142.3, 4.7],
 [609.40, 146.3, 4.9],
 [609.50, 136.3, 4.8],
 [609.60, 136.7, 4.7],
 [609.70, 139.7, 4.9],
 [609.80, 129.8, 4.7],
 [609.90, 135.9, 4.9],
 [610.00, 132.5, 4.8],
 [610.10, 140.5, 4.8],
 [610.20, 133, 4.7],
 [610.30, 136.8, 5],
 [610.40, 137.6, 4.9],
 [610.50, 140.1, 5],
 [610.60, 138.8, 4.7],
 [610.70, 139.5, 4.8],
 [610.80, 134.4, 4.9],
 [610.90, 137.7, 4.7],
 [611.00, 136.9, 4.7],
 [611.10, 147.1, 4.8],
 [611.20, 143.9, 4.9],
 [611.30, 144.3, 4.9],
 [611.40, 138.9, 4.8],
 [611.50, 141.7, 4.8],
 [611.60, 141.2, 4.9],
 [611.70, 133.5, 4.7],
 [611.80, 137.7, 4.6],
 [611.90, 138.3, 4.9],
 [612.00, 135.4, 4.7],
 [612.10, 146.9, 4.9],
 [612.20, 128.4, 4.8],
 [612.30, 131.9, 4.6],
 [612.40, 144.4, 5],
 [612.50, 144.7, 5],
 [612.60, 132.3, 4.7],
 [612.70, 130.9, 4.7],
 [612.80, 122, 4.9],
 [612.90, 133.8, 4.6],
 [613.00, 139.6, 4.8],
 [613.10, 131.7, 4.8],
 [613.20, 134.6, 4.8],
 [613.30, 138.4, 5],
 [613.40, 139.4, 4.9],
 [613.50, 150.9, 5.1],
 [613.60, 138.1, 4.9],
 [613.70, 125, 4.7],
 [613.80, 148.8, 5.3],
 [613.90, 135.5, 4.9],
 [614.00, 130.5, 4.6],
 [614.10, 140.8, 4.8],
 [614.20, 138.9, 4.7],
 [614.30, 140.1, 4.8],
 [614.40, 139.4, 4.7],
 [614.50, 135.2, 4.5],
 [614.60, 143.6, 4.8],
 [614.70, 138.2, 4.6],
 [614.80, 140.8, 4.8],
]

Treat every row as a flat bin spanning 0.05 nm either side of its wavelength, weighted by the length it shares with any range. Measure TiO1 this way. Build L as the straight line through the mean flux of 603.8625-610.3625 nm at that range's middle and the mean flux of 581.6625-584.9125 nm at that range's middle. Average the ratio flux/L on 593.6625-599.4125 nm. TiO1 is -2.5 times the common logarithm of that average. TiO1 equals 0.03 mag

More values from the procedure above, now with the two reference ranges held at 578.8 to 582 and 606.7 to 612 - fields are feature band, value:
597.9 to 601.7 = 0.02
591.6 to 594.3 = 0.03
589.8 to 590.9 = 0.05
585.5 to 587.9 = -0.01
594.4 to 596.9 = 0.02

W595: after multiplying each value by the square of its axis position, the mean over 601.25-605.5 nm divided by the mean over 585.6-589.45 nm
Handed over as 1.1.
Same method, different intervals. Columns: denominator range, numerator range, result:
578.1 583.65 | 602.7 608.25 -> 1.06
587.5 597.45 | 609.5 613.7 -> 1.07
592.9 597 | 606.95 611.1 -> 1.06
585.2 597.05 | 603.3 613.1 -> 1.07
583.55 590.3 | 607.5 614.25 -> 1.08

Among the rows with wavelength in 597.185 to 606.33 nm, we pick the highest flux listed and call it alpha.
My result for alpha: 156.5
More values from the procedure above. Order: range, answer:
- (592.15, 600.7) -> 152.1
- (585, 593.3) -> 168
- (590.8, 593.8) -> 151.7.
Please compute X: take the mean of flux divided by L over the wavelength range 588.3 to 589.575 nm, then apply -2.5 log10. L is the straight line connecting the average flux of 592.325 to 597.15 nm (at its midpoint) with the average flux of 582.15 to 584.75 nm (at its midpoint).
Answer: 0.18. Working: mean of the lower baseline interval 148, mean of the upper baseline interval 139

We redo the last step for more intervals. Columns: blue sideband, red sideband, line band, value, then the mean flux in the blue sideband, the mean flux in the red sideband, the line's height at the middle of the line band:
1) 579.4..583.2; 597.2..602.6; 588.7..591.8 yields 0.09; 147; 139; 143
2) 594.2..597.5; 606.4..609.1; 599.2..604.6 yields 0.01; 140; 142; 141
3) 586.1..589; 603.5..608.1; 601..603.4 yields 0.04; 142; 142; 142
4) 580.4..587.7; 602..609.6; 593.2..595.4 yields 0.03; 146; 141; 144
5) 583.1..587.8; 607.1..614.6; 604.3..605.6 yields -0.02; 146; 139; 141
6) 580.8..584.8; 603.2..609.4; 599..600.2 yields 0.02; 147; 142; 143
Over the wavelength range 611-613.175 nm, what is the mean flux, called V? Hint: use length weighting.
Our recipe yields 138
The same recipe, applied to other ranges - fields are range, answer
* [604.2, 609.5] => 142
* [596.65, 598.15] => 141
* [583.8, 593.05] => 139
